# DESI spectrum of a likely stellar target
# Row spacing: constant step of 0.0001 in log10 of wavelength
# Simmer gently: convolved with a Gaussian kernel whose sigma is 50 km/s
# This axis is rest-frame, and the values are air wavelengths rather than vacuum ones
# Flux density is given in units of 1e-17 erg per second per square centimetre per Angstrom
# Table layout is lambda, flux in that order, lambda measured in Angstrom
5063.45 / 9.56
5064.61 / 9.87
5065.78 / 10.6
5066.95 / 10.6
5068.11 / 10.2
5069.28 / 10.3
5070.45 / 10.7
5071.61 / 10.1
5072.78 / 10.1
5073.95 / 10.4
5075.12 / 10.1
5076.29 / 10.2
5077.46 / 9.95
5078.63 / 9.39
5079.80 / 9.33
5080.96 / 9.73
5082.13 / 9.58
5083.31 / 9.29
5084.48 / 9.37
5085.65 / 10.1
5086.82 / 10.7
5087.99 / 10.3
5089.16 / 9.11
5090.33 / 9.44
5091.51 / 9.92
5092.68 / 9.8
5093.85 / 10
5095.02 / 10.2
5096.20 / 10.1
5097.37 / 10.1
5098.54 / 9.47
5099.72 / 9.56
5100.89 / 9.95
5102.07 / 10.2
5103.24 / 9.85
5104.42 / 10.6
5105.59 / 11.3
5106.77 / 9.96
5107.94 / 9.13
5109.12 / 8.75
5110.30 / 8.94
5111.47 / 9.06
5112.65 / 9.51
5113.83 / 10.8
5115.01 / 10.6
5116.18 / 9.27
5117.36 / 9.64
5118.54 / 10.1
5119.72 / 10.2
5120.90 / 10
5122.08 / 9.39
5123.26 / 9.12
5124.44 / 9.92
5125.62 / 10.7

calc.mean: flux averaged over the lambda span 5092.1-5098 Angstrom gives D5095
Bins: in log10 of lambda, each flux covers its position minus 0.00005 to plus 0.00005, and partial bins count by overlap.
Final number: 10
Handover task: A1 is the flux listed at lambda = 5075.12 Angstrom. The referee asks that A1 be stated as 10.1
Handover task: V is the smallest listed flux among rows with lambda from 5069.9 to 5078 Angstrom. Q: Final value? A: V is 9.95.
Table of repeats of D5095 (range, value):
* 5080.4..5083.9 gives 9.51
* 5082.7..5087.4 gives 9.85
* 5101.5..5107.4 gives 10.4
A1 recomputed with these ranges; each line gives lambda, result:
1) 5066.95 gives 10.6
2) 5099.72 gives 9.56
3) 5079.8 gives 9.33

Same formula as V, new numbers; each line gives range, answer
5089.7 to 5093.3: 9.44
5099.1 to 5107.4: 9.56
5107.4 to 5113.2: 8.75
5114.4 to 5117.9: 9.27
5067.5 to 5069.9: 10.2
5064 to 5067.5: 9.87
